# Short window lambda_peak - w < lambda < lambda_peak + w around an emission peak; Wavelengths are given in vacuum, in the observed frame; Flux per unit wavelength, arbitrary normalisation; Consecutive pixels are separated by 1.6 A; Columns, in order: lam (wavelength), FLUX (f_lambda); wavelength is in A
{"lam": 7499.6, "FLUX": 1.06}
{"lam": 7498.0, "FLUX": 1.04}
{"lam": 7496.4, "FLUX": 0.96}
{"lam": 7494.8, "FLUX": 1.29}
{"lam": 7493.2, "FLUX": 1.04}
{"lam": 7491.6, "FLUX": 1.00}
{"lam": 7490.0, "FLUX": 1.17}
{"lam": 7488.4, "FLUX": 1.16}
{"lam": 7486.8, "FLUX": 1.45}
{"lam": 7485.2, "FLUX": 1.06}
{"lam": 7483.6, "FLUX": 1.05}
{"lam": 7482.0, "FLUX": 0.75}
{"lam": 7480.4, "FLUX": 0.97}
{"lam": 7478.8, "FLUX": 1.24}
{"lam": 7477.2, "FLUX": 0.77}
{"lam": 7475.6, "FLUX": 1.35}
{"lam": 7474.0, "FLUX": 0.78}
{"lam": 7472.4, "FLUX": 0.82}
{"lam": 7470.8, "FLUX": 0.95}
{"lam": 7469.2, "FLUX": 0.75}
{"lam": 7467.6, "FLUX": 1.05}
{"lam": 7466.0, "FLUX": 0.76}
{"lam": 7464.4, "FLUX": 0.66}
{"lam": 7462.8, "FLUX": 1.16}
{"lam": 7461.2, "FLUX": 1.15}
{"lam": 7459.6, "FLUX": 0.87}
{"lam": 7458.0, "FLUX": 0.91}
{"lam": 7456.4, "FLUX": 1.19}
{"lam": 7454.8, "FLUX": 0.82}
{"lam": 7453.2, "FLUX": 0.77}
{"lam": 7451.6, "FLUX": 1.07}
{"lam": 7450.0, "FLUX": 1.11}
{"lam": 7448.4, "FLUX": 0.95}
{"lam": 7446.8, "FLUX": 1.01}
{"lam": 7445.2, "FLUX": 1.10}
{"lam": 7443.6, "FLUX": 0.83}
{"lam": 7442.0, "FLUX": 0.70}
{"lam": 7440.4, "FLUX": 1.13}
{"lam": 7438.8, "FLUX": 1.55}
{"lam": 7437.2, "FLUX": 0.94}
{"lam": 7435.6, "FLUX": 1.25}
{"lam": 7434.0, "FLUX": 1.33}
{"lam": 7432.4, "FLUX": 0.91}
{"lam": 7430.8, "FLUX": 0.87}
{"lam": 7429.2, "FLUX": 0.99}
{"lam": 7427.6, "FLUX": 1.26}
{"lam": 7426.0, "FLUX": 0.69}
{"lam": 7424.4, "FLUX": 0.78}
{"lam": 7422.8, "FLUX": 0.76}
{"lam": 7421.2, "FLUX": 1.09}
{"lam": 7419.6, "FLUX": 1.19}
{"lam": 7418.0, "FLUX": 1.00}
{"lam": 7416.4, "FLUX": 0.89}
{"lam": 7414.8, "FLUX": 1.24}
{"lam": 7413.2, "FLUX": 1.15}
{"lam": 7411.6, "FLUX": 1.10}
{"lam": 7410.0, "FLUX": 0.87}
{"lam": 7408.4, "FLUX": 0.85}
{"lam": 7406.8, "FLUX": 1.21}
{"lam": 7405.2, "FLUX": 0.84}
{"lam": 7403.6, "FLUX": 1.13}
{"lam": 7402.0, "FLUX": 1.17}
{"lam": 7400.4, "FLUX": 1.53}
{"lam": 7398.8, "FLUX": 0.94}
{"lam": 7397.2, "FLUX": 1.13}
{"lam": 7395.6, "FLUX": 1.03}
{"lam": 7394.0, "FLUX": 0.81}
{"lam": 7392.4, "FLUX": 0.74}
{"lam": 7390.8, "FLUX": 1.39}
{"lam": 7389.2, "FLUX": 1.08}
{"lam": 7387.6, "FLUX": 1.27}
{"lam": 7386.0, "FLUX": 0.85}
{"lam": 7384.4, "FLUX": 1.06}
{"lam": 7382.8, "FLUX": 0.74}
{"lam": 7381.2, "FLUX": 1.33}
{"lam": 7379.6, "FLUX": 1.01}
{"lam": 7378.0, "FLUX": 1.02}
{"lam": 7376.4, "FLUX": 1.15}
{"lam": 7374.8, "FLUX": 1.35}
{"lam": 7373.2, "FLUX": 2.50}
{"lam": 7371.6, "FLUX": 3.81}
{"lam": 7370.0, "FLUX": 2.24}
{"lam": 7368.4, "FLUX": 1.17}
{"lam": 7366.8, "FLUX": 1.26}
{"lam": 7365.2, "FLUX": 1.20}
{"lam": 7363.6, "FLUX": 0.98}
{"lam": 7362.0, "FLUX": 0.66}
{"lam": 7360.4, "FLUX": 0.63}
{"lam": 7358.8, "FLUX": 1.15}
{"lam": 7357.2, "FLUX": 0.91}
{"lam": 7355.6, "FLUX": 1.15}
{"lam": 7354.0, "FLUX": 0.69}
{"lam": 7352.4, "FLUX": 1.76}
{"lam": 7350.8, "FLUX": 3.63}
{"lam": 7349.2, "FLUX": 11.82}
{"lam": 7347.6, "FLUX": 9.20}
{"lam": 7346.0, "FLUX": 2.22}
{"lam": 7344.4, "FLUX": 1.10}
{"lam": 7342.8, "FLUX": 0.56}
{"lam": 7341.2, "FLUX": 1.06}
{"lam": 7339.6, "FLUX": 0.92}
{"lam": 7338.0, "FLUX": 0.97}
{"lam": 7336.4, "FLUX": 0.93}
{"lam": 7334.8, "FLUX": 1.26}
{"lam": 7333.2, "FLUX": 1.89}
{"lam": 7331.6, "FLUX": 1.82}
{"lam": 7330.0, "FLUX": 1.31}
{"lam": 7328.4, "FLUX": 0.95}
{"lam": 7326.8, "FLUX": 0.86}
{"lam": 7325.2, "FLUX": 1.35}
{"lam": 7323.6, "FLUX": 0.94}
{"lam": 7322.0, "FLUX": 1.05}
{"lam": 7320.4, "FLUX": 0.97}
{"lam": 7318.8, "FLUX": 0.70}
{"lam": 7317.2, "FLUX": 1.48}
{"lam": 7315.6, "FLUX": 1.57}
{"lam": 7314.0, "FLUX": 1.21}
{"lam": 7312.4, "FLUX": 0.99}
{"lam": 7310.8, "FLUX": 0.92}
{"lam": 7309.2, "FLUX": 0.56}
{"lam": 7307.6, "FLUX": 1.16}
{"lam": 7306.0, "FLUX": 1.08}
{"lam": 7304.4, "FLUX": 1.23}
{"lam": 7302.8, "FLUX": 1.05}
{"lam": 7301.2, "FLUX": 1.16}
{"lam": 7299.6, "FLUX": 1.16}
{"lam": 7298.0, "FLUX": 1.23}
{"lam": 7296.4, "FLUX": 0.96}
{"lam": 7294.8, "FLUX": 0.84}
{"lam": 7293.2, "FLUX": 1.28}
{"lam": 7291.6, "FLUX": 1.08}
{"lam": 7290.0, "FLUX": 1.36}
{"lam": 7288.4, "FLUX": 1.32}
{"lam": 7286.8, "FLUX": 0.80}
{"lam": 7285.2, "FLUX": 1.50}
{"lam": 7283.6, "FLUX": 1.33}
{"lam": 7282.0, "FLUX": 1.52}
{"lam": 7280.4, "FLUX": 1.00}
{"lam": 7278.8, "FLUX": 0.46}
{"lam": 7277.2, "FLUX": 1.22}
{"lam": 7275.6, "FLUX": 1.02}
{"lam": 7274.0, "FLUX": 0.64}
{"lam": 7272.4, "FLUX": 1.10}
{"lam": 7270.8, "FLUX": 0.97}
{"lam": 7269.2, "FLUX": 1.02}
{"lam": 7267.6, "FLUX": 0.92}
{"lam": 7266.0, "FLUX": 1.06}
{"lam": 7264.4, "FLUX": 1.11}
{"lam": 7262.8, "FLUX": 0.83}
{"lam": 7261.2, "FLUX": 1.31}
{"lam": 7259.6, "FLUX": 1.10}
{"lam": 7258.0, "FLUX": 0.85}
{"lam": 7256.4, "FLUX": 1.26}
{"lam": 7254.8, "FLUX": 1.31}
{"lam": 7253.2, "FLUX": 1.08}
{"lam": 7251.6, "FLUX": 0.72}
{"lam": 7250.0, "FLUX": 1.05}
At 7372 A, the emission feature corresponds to [N II] 6583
